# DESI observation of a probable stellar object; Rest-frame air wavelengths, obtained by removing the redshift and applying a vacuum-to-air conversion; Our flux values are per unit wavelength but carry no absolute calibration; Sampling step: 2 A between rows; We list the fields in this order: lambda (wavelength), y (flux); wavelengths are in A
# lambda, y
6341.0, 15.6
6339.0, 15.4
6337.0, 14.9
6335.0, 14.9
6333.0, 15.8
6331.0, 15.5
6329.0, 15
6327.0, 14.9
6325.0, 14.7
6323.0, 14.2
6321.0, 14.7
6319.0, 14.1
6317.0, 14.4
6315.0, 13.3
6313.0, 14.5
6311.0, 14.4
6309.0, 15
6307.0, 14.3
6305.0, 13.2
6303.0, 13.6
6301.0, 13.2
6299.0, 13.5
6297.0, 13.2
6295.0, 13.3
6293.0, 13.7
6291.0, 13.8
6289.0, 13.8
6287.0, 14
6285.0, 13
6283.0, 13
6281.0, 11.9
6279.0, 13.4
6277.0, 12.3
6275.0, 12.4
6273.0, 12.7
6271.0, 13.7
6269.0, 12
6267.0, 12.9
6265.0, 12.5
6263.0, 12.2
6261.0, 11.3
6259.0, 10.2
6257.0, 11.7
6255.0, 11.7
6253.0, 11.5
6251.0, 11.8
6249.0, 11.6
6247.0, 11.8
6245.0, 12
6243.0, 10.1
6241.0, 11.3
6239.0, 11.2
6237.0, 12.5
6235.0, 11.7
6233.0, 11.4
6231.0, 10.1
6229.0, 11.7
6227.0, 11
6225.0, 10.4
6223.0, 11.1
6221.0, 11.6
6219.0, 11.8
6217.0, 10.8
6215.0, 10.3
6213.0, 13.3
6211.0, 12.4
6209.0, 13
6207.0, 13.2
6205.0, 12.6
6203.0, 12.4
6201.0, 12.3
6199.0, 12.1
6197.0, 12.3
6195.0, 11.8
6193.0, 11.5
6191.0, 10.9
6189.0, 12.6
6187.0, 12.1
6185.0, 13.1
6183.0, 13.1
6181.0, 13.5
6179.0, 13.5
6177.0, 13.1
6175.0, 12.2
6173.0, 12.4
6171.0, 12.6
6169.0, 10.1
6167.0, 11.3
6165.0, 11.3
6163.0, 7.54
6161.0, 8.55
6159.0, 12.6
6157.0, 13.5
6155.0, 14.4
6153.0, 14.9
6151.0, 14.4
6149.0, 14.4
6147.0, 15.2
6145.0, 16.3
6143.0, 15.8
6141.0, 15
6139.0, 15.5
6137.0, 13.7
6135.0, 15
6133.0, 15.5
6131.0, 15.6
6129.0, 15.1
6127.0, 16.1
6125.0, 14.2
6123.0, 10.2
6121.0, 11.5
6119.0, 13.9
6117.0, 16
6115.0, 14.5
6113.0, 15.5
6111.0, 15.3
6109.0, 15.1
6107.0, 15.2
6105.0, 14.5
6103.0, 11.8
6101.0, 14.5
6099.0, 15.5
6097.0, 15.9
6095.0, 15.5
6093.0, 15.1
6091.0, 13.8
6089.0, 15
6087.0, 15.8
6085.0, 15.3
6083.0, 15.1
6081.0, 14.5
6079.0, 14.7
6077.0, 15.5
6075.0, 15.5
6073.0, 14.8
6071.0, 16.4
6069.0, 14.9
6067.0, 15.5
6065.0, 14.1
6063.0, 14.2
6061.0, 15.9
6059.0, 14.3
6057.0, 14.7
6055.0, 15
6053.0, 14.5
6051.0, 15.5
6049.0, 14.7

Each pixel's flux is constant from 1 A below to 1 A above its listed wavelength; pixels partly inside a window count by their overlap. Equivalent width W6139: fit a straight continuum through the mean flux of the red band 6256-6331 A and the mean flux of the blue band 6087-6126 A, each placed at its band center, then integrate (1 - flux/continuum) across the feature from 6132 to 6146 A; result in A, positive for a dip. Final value -1.0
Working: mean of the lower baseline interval 14.4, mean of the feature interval 15.3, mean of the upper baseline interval 13.4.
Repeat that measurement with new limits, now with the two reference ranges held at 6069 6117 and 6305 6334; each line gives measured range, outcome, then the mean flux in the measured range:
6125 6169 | 3.2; 13.8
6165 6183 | 3.1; 12.3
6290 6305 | 1.2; 13.5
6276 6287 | 1.4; 12.8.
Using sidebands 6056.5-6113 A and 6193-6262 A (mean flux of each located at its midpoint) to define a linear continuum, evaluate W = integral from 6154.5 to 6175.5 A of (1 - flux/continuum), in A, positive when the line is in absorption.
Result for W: 2.70 A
